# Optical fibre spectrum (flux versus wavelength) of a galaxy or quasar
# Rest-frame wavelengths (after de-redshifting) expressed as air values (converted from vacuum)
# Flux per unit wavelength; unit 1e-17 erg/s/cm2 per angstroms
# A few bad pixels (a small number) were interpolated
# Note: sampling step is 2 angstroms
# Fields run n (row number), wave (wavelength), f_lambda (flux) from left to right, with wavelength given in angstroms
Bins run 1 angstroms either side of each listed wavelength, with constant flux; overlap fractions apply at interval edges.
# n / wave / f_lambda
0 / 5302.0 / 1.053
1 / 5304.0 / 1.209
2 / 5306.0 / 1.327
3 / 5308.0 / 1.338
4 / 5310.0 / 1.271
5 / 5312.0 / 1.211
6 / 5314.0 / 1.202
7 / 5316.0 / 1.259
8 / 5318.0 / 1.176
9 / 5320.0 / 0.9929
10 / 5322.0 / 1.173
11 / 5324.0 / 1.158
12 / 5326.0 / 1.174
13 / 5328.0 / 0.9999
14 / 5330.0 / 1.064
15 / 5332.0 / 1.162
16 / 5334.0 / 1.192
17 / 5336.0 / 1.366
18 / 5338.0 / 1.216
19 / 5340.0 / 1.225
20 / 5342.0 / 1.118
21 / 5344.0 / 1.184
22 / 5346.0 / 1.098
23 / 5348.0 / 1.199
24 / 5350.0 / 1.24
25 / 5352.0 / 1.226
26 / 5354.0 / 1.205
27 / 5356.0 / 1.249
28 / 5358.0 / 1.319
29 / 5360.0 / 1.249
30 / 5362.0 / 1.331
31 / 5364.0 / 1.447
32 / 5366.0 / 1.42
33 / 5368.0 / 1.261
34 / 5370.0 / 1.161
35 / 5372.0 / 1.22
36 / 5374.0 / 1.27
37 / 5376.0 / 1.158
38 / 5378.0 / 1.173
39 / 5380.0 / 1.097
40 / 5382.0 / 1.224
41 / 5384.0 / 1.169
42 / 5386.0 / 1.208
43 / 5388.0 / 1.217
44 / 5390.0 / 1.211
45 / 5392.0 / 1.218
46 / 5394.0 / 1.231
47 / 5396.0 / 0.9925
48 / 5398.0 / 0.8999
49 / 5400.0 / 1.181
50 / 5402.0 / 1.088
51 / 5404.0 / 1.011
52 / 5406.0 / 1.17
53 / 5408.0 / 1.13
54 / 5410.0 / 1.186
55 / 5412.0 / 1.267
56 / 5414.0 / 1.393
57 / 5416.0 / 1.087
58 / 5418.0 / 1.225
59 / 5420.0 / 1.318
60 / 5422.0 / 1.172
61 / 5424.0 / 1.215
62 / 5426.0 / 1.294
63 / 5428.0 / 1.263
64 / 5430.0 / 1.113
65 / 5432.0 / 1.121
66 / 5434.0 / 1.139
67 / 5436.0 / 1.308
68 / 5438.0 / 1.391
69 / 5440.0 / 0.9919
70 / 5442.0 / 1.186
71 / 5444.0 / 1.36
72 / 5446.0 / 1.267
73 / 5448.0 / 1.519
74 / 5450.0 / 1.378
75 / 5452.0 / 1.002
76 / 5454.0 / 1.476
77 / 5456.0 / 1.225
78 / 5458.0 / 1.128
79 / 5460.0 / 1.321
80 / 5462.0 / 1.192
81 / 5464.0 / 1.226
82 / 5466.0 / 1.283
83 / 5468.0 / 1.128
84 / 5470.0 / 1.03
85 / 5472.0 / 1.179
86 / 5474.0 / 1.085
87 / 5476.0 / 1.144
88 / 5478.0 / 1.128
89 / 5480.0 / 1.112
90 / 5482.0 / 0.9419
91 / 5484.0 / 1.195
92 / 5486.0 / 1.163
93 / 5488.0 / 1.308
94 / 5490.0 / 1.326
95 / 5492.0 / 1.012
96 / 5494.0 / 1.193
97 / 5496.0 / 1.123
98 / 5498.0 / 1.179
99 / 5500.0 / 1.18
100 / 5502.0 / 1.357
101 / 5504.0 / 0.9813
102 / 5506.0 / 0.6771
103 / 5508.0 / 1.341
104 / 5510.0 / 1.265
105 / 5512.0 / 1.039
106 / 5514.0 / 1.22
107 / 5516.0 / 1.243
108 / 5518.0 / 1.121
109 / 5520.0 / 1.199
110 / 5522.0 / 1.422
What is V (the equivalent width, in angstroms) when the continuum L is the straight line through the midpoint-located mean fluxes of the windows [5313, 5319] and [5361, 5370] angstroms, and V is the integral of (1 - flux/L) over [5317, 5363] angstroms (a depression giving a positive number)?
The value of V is 3.2 angstroms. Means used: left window 1.21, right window 1.34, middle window 1.19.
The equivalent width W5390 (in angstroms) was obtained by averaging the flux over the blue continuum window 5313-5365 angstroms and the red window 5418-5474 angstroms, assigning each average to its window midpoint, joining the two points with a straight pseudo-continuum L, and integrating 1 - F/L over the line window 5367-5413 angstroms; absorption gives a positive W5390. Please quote 1.93 angstroms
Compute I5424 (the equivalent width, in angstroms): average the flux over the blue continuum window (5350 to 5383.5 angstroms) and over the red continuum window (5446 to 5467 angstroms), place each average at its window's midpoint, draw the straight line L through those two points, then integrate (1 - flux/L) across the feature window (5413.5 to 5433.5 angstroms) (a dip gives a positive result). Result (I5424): 0.8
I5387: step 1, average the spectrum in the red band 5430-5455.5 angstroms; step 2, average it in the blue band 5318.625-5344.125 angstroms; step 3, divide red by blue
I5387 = 1.09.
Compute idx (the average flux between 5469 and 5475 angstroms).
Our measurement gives 1.1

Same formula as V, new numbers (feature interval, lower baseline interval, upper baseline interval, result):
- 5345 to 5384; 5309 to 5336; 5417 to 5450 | -1.4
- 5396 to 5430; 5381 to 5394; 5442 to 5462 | 1.8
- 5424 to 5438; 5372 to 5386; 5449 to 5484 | -0.5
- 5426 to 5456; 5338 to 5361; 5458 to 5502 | -1.8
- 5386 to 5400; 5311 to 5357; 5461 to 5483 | 0.2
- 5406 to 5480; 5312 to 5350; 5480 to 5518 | -3.9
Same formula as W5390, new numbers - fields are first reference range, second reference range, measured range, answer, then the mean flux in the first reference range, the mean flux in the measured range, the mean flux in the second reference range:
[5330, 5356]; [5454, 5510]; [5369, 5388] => 0.0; 1.2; 1.19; 1.16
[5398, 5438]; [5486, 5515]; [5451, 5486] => 0.2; 1.19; 1.16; 1.16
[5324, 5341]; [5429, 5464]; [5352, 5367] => -1.5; 1.17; 1.31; 1.24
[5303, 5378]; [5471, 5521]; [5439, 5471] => -1.8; 1.22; 1.23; 1.15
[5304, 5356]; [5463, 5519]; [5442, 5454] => -1.5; 1.19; 1.31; 1.15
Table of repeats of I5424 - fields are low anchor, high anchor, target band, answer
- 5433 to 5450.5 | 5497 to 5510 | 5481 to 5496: 0.1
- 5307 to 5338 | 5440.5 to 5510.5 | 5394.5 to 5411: 1.4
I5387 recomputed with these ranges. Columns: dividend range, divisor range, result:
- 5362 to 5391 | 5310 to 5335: 1.07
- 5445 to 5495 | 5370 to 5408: 1.04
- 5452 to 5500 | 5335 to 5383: 0.95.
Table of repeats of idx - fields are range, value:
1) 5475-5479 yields 1.14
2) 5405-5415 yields 1.23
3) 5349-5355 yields 1.22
